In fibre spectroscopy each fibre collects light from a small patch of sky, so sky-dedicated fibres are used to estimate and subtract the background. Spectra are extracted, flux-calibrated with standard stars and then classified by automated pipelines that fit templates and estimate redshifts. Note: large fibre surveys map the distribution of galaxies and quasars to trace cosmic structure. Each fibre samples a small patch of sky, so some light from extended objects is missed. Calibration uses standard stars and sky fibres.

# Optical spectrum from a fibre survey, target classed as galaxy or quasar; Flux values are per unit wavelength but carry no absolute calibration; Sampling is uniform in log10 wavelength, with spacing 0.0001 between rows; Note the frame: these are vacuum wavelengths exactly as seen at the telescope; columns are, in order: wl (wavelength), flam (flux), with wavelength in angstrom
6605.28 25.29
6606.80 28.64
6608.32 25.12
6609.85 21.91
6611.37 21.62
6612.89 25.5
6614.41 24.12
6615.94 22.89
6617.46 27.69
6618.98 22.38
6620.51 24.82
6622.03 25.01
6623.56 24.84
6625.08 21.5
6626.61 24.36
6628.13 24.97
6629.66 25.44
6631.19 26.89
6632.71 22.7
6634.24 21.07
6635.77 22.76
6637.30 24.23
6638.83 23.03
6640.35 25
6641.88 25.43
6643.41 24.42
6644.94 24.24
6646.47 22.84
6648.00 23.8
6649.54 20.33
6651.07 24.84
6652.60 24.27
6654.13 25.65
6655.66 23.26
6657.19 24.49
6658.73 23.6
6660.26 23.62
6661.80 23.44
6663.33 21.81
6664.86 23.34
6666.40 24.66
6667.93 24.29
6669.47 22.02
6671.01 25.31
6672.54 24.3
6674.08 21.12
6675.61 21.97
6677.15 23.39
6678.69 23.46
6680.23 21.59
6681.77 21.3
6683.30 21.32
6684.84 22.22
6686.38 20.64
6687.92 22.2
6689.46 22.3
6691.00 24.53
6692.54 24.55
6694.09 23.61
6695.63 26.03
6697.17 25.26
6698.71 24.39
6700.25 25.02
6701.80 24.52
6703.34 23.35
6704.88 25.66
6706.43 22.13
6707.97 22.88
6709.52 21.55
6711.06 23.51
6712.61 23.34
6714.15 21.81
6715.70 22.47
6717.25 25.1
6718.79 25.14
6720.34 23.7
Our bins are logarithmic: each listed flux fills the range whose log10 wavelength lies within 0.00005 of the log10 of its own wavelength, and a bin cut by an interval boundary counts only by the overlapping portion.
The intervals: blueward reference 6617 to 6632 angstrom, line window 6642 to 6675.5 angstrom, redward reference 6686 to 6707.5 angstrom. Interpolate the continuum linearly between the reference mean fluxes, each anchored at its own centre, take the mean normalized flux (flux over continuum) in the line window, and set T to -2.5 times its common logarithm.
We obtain 0.03 mag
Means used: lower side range 24.7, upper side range 23.9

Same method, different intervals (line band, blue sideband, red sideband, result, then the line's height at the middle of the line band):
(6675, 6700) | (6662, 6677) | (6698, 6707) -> 0.031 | 23.8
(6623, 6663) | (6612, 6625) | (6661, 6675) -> 0.003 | 23.9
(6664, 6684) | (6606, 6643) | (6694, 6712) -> 0.054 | 24.1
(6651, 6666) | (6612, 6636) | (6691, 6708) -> 0.021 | 24.3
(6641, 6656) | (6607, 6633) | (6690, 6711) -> 0.014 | 24.2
